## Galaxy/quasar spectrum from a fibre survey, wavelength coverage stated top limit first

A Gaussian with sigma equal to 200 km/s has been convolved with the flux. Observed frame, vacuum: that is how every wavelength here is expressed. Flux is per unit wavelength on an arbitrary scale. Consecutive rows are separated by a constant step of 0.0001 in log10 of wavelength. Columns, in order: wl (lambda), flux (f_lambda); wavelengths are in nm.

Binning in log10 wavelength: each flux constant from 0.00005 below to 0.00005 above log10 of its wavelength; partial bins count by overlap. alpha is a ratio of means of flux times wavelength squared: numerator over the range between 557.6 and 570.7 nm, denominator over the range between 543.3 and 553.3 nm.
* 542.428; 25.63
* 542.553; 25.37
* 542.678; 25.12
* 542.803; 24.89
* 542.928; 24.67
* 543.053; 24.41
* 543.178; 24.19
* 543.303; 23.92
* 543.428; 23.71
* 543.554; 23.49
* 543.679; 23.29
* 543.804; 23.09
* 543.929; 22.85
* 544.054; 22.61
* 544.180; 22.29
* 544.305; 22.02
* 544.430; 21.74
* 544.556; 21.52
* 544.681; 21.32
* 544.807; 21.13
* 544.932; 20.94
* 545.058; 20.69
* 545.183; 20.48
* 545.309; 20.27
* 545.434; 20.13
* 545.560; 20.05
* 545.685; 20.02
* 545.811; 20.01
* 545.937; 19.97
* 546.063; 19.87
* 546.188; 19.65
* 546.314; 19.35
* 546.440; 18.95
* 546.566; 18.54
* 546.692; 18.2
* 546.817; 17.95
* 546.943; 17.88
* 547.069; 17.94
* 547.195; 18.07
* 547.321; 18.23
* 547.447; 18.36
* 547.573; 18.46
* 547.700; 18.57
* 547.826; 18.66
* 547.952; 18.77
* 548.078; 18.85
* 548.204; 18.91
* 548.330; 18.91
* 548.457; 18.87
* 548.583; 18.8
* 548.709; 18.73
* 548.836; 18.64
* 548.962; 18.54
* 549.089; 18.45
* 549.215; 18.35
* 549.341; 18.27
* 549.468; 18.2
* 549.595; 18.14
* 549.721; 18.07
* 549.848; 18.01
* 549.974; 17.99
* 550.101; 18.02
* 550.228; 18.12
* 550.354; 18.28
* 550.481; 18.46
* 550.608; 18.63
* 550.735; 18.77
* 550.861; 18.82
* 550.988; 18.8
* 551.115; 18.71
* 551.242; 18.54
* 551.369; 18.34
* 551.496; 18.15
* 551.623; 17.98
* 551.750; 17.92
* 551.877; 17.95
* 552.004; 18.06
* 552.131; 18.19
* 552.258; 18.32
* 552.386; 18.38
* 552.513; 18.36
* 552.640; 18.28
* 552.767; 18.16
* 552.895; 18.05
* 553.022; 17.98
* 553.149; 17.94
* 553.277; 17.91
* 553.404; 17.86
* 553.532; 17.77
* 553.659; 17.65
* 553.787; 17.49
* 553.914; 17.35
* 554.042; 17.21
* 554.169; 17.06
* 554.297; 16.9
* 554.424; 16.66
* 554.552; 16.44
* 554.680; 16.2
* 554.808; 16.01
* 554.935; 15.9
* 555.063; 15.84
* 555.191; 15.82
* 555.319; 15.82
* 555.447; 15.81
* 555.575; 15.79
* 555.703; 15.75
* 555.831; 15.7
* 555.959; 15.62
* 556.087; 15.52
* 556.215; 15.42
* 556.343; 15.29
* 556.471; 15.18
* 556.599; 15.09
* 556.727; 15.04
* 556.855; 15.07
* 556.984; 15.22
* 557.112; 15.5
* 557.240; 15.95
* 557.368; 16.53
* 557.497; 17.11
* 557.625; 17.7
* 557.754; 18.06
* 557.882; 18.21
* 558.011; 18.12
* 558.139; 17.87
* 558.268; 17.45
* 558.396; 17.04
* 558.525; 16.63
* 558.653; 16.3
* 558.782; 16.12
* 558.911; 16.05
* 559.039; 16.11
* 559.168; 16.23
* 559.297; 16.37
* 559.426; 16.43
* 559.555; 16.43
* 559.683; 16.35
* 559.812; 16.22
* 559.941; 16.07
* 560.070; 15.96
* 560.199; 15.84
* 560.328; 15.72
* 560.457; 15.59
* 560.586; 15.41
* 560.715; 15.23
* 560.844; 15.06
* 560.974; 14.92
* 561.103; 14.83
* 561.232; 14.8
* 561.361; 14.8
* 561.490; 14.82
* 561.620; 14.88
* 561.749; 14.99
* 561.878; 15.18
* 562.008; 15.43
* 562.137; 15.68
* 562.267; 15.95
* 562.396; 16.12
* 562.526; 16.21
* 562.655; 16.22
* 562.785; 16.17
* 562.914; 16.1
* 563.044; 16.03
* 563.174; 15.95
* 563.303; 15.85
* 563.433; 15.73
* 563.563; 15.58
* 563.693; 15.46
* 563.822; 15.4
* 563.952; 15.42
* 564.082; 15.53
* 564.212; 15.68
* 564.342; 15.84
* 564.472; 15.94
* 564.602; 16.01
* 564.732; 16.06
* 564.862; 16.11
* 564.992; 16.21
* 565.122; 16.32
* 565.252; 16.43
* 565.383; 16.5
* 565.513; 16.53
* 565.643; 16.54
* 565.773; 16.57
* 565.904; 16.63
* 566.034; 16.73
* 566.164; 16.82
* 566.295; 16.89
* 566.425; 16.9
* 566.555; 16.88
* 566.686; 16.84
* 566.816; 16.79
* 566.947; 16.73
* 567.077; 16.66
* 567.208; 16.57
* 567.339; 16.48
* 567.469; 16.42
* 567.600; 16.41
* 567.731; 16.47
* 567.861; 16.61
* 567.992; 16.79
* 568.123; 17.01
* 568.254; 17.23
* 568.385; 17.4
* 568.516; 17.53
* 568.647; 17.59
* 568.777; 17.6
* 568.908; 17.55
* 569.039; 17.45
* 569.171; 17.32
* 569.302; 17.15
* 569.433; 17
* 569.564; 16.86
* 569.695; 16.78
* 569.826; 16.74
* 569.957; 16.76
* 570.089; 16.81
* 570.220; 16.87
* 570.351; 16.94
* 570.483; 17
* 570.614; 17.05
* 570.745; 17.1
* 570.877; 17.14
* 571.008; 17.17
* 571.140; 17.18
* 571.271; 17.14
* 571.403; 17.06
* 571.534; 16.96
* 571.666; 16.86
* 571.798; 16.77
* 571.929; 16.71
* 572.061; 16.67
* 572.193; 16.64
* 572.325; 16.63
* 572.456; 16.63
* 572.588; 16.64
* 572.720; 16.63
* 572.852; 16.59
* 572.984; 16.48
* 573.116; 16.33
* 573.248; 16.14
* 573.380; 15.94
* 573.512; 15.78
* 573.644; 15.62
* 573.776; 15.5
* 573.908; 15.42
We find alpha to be 0.90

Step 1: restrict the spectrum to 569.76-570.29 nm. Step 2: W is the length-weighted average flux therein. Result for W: 16.8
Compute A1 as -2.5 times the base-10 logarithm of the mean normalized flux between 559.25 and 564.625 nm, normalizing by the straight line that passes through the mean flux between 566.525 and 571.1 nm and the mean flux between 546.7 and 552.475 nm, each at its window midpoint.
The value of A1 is 0.12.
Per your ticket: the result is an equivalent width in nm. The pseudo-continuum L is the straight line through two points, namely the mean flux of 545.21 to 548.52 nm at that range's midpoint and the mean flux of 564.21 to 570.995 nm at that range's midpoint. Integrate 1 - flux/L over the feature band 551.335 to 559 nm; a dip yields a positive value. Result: 0.52 nm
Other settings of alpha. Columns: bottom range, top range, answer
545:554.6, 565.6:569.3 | 0.98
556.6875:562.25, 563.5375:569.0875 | 1.06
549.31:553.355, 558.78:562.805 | 0.89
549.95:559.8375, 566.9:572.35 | 1.05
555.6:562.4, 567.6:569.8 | 1.11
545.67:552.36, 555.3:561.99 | 0.89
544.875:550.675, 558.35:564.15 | 0.88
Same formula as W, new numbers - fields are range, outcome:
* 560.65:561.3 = 15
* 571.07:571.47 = 17.1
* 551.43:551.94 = 18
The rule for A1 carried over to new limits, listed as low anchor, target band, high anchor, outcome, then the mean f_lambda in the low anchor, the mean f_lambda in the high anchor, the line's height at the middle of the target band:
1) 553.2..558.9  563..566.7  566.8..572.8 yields 0.039 mag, 16.5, 16.9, 16.8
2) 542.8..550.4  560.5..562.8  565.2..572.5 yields 0.165 mag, 20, 16.9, 17.9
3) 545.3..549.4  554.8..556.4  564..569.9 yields 0.145 mag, 18.9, 16.7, 18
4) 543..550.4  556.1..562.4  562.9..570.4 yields 0.117 mag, 19.9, 16.6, 17.8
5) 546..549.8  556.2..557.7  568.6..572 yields 0.140 mag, 18.6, 17.1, 18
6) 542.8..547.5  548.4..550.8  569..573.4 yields 0.103 mag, 20.9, 16.8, 20.2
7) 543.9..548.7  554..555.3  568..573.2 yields 0.148 mag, 19.7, 17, 18.8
